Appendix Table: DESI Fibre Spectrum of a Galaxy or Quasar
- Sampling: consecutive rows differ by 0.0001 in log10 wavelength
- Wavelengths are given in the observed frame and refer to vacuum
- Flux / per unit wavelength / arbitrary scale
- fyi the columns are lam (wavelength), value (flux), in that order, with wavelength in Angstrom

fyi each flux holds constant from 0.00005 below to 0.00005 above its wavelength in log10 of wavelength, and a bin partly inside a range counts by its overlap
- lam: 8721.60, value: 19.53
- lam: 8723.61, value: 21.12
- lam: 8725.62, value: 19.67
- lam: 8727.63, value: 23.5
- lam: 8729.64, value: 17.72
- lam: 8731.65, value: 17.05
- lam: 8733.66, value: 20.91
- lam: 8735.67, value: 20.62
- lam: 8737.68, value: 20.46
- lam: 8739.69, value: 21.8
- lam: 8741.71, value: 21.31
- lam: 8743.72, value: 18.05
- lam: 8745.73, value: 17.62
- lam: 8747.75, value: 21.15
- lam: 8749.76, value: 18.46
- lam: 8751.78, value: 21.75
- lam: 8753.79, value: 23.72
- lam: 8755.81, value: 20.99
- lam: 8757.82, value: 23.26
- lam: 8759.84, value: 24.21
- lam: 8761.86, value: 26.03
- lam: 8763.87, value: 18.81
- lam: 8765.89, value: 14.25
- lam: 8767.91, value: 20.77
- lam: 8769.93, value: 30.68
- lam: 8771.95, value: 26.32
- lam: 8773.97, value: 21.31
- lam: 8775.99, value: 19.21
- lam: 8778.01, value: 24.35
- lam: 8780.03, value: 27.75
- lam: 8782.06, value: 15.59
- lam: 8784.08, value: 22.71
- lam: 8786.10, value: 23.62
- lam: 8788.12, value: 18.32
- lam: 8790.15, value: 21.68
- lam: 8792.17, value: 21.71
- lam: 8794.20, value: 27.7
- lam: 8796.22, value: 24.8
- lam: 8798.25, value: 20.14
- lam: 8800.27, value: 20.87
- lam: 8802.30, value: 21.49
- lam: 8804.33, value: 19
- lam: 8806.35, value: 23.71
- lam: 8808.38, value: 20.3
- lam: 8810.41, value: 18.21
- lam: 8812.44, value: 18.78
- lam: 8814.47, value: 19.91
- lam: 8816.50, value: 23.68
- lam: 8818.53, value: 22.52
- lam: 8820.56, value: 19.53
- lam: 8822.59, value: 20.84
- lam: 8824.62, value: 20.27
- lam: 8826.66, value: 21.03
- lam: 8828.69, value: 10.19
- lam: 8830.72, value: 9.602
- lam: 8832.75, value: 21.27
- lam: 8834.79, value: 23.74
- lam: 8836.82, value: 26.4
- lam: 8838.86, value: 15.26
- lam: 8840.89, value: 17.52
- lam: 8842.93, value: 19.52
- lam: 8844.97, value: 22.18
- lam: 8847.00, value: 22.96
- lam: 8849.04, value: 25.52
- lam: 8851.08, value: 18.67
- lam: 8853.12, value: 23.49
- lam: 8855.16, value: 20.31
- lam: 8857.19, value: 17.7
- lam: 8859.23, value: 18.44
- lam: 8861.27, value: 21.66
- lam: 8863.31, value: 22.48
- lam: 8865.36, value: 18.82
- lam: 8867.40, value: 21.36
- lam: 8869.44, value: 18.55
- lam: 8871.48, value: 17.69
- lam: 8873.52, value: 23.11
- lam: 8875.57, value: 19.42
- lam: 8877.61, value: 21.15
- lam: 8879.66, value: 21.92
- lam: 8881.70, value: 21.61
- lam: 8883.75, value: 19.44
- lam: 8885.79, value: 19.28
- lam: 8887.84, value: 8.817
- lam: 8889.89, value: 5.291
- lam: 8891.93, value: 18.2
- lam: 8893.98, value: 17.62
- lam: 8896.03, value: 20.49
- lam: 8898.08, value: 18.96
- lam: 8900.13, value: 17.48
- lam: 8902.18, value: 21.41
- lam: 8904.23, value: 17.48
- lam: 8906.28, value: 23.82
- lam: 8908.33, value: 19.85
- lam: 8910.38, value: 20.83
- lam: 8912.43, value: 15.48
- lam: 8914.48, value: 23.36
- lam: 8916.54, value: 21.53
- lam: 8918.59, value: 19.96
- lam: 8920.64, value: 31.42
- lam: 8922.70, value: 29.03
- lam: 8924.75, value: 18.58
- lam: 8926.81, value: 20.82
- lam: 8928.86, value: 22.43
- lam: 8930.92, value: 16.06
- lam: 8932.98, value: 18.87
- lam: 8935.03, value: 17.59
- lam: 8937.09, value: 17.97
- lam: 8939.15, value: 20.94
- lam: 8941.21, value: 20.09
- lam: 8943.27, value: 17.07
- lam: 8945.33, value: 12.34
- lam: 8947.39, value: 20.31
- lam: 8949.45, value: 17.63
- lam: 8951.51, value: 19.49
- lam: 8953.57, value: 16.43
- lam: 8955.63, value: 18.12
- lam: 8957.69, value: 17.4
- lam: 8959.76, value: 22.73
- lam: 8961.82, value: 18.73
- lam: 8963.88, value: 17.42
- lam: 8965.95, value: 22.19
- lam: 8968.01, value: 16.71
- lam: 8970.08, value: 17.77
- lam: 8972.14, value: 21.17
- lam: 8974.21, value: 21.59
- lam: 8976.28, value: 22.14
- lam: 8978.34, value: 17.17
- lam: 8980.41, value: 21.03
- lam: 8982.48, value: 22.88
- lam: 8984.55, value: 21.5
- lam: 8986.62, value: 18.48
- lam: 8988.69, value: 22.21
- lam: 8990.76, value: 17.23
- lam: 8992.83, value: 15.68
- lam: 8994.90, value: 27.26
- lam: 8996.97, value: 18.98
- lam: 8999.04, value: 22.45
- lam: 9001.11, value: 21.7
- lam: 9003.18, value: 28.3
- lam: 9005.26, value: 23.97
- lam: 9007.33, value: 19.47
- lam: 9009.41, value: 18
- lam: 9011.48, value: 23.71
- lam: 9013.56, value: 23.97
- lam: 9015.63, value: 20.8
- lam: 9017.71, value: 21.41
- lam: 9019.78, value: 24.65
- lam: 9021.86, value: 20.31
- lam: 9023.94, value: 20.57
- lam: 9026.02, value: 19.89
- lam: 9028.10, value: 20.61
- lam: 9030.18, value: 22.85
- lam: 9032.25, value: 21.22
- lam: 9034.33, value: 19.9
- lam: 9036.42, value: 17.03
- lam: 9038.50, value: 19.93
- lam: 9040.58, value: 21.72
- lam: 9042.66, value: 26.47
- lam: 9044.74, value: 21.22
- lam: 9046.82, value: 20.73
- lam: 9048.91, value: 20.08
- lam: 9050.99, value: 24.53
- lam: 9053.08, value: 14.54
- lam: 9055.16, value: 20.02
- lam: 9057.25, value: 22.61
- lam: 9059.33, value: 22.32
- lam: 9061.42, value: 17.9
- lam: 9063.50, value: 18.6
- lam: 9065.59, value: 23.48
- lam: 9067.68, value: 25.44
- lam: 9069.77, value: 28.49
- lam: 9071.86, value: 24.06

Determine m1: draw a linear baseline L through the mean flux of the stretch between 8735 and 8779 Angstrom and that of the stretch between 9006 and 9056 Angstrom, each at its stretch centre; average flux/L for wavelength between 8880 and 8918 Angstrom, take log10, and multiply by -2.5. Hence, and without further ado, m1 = 0.15 mag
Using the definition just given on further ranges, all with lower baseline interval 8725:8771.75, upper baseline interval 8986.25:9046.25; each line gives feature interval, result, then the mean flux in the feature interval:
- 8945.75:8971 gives 0.150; 18.6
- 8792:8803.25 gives -0.085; 22.9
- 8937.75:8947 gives 0.196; 17.8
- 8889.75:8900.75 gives 0.231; 17.2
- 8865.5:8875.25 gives 0.065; 20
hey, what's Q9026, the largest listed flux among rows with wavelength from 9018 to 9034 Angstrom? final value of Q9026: 24.65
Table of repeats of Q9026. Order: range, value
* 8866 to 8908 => 23.82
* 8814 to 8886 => 26.4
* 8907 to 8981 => 31.42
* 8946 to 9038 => 28.3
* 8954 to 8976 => 22.73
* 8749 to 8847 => 30.68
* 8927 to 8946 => 22.43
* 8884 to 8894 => 19.28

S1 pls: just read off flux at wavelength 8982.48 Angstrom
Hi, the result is 22.88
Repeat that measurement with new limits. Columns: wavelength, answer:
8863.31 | 22.48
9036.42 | 17.03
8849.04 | 25.52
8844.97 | 22.18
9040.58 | 21.72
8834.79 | 23.74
